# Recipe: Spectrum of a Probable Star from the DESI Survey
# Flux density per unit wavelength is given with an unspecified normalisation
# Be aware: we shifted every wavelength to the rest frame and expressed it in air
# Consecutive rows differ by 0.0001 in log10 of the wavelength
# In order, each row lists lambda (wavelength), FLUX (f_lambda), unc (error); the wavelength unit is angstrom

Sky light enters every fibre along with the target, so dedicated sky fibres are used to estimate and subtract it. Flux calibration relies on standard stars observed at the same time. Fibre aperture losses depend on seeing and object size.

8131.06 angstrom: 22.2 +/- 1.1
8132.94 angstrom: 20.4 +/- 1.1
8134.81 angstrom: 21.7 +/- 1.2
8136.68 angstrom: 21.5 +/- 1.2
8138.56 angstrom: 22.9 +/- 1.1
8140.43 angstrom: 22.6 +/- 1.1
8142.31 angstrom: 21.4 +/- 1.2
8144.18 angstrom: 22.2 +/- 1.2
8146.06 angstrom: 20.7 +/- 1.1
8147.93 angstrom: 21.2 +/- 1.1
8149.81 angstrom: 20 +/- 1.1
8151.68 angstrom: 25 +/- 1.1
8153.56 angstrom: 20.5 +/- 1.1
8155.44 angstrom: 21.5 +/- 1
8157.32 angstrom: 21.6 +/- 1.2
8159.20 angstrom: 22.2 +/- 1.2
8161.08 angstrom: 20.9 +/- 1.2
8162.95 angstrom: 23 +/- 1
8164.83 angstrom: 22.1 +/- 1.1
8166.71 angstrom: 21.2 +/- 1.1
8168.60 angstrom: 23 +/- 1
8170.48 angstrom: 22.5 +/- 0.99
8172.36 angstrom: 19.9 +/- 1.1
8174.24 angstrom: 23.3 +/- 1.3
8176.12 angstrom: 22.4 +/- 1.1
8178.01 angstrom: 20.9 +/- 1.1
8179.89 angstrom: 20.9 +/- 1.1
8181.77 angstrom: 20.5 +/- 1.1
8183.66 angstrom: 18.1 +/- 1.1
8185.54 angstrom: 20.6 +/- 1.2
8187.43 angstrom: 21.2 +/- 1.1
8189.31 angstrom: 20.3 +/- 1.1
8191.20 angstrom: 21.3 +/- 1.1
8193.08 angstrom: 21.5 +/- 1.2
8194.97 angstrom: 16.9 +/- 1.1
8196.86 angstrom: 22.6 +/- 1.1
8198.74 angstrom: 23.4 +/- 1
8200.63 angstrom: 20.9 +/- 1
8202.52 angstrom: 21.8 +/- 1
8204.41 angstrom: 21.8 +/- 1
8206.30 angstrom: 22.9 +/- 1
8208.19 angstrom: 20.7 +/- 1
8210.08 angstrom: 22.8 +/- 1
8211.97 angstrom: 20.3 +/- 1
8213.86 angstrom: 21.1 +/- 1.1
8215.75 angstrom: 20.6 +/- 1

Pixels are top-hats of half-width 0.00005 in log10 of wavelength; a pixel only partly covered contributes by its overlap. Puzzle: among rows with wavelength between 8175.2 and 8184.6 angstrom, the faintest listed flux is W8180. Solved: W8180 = 18.1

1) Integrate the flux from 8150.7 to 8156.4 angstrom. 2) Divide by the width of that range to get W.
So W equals 22.3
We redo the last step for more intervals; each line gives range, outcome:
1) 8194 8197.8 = 19.8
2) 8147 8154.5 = 21.7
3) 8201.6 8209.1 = 21.8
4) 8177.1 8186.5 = 20.2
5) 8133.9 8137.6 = 21.6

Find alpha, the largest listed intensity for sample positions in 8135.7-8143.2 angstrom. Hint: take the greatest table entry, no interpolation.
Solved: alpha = 22.9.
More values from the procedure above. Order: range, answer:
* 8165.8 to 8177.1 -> 23.3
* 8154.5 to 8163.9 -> 23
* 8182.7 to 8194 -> 21.5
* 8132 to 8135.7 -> 21.7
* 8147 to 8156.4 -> 25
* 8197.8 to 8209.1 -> 23.4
